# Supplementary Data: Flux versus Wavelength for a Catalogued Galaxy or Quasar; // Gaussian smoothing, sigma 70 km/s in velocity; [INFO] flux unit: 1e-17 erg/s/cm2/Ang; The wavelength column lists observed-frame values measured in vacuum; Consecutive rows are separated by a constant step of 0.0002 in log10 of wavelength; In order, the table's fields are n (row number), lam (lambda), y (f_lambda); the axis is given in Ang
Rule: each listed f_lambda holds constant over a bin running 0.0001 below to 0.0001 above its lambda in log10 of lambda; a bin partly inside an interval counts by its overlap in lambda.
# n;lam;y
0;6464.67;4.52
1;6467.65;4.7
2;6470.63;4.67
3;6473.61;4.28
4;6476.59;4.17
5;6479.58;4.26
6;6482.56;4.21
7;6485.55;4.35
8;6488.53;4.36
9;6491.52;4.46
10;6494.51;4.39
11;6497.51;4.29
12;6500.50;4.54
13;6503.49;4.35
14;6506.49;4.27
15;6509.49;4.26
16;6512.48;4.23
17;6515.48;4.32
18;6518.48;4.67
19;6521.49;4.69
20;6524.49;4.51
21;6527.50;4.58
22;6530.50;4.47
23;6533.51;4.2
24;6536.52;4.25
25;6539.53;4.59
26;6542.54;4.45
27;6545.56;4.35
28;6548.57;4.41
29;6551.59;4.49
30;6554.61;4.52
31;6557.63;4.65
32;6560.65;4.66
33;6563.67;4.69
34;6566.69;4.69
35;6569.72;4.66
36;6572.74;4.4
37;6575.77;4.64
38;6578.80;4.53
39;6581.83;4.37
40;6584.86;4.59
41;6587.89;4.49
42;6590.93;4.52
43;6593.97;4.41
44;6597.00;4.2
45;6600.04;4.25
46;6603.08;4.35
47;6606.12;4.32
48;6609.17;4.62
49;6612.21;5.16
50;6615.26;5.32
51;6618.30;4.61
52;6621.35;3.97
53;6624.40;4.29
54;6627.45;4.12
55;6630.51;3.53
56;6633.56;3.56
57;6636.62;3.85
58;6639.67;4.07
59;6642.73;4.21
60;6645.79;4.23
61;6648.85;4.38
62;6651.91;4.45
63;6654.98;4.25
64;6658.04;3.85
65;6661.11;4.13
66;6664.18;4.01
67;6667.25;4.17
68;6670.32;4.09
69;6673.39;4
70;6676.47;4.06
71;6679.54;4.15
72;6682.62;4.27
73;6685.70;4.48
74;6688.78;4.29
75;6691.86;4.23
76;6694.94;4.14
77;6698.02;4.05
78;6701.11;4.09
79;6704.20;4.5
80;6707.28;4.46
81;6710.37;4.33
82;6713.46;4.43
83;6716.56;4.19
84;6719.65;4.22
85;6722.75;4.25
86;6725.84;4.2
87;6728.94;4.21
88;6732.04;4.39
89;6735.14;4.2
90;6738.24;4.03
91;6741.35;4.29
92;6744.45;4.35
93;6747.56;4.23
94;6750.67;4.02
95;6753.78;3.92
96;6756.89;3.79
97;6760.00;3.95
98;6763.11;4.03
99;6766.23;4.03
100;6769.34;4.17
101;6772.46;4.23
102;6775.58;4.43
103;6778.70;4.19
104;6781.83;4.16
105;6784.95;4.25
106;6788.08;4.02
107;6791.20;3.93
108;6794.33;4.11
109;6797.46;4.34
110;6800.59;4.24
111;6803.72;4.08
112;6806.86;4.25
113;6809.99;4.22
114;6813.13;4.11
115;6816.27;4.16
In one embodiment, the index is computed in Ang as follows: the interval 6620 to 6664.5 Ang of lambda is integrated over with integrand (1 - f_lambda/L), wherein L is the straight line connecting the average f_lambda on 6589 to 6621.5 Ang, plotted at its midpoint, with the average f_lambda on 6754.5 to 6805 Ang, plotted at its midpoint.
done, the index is 3.9 Ang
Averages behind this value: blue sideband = 4.54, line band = 4.06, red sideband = 4.12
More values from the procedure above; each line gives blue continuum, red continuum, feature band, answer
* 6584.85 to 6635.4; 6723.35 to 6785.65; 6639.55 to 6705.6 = 1.3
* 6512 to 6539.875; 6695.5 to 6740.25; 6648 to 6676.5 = 1.1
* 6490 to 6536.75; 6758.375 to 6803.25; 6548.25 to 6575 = -1.4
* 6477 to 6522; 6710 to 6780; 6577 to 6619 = -2.6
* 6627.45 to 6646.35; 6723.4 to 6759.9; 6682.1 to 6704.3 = -1.1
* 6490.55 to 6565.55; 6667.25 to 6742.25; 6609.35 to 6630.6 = -0.8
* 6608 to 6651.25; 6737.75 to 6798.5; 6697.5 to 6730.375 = -0.7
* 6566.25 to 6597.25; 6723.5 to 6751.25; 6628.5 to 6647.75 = 2.1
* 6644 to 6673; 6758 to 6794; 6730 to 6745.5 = -0.4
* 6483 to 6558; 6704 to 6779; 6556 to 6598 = -1.7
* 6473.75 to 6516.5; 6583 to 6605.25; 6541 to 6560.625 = -0.6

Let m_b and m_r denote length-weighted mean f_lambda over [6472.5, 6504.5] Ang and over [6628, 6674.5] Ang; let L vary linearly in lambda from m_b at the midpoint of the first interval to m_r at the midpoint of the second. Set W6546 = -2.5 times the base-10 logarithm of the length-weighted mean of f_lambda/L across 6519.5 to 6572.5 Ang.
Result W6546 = -0.07 mag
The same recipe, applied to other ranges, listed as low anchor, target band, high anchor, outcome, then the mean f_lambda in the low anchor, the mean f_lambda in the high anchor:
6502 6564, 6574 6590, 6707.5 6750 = -0.03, 4.45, 4.26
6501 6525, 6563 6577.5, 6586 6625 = -0.03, 4.41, 4.51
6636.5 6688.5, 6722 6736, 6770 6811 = -0.02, 4.17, 4.19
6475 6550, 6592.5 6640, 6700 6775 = 0.00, 4.39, 4.19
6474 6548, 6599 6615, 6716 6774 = -0.08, 4.38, 4.14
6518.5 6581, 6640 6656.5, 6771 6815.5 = 0.02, 4.52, 4.18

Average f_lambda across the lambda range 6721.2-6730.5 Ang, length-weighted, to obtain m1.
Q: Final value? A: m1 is 4.22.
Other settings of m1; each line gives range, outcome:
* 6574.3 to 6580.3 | 4.58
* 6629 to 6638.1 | 3.65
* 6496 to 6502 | 4.41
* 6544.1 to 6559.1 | 4.48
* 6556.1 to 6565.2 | 4.67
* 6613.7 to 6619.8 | 4.97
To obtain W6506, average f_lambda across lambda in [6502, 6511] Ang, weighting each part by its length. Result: 4.29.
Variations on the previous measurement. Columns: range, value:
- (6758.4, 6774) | 4.08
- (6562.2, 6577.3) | 4.62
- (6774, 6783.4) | 4.26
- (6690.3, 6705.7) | 4.2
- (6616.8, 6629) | 4.24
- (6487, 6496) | 4.41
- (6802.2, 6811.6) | 4.18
